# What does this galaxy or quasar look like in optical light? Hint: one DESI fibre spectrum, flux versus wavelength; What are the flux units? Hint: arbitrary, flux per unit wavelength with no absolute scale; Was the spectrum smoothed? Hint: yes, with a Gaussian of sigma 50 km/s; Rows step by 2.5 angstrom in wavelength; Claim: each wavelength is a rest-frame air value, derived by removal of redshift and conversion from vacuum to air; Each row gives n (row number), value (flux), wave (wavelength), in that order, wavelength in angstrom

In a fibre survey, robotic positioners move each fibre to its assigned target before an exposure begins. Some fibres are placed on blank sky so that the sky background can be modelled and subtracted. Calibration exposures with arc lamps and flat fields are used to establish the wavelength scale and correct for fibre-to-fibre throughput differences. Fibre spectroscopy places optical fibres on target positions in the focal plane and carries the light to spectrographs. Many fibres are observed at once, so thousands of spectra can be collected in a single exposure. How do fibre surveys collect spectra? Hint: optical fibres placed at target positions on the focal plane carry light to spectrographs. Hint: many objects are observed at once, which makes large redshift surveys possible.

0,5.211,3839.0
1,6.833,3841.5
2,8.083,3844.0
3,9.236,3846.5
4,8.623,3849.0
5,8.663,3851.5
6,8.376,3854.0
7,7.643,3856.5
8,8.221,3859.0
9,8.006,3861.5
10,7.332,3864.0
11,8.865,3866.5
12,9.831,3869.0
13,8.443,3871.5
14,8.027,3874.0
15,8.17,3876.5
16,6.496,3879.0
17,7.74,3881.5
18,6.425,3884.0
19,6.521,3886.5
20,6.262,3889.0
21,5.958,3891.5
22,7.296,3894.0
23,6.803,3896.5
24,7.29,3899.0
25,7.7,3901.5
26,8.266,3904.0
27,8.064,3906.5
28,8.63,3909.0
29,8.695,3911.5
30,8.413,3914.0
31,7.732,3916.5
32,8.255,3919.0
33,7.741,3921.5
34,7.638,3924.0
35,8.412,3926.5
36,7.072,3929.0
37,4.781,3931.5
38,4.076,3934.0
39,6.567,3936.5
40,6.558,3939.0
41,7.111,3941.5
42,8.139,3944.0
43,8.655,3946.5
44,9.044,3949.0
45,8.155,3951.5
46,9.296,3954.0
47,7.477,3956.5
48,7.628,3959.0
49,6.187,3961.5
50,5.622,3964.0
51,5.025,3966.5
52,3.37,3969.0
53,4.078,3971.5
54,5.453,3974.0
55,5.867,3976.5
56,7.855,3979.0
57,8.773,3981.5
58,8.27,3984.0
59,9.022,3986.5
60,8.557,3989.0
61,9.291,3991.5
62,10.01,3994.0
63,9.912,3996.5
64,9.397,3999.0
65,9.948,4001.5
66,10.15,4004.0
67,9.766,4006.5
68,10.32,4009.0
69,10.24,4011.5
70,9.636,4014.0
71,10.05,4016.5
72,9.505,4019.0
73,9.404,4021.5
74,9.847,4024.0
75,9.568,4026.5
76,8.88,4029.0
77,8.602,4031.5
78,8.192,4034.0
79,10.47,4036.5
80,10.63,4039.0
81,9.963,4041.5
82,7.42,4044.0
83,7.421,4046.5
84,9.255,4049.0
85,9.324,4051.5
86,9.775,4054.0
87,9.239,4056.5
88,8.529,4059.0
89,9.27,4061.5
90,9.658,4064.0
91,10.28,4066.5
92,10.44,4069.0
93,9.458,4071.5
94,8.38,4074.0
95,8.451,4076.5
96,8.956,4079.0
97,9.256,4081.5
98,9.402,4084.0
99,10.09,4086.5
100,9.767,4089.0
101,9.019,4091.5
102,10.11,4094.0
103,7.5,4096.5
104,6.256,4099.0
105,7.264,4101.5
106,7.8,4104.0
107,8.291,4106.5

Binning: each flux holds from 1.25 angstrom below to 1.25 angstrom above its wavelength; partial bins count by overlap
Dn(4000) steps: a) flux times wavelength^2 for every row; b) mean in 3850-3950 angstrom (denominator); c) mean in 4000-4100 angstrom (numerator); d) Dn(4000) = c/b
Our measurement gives 1.32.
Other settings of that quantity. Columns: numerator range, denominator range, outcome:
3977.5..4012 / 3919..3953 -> 1.32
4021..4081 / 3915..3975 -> 1.42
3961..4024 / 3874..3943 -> 1.20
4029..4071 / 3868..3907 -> 1.35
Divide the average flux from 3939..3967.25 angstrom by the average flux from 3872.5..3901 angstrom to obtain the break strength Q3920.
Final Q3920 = 1.07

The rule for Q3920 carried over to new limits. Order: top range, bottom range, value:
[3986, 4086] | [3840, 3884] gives 1.16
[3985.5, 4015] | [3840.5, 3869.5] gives 1.17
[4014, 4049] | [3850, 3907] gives 1.21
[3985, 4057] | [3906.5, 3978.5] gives 1.35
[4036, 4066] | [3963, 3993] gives 1.36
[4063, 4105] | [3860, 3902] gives 1.20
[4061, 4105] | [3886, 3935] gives 1.23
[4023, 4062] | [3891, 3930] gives 1.17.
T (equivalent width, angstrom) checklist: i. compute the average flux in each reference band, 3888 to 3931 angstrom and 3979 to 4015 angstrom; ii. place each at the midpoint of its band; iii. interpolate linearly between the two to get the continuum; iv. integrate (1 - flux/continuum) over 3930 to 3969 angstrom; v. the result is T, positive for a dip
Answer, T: 7.5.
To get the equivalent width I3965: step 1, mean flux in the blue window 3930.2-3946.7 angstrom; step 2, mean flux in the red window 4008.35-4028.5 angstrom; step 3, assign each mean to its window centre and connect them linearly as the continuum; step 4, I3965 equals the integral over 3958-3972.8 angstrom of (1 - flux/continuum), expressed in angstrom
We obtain 4.39 angstrom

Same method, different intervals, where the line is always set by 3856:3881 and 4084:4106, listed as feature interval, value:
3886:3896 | 2.0 angstrom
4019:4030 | -1.4 angstrom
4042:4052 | 0.0 angstrom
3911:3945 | 4.2 angstrom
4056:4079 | -2.2 angstrom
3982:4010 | -3.8 angstrom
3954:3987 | 6.9 angstrom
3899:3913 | 0.0 angstrom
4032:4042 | -1.5 angstrom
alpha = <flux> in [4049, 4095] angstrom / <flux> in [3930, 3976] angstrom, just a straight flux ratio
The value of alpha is 1.45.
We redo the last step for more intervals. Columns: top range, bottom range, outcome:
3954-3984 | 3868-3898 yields 0.87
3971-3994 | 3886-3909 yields 1.07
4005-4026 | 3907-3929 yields 1.21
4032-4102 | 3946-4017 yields 1.11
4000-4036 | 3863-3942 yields 1.29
